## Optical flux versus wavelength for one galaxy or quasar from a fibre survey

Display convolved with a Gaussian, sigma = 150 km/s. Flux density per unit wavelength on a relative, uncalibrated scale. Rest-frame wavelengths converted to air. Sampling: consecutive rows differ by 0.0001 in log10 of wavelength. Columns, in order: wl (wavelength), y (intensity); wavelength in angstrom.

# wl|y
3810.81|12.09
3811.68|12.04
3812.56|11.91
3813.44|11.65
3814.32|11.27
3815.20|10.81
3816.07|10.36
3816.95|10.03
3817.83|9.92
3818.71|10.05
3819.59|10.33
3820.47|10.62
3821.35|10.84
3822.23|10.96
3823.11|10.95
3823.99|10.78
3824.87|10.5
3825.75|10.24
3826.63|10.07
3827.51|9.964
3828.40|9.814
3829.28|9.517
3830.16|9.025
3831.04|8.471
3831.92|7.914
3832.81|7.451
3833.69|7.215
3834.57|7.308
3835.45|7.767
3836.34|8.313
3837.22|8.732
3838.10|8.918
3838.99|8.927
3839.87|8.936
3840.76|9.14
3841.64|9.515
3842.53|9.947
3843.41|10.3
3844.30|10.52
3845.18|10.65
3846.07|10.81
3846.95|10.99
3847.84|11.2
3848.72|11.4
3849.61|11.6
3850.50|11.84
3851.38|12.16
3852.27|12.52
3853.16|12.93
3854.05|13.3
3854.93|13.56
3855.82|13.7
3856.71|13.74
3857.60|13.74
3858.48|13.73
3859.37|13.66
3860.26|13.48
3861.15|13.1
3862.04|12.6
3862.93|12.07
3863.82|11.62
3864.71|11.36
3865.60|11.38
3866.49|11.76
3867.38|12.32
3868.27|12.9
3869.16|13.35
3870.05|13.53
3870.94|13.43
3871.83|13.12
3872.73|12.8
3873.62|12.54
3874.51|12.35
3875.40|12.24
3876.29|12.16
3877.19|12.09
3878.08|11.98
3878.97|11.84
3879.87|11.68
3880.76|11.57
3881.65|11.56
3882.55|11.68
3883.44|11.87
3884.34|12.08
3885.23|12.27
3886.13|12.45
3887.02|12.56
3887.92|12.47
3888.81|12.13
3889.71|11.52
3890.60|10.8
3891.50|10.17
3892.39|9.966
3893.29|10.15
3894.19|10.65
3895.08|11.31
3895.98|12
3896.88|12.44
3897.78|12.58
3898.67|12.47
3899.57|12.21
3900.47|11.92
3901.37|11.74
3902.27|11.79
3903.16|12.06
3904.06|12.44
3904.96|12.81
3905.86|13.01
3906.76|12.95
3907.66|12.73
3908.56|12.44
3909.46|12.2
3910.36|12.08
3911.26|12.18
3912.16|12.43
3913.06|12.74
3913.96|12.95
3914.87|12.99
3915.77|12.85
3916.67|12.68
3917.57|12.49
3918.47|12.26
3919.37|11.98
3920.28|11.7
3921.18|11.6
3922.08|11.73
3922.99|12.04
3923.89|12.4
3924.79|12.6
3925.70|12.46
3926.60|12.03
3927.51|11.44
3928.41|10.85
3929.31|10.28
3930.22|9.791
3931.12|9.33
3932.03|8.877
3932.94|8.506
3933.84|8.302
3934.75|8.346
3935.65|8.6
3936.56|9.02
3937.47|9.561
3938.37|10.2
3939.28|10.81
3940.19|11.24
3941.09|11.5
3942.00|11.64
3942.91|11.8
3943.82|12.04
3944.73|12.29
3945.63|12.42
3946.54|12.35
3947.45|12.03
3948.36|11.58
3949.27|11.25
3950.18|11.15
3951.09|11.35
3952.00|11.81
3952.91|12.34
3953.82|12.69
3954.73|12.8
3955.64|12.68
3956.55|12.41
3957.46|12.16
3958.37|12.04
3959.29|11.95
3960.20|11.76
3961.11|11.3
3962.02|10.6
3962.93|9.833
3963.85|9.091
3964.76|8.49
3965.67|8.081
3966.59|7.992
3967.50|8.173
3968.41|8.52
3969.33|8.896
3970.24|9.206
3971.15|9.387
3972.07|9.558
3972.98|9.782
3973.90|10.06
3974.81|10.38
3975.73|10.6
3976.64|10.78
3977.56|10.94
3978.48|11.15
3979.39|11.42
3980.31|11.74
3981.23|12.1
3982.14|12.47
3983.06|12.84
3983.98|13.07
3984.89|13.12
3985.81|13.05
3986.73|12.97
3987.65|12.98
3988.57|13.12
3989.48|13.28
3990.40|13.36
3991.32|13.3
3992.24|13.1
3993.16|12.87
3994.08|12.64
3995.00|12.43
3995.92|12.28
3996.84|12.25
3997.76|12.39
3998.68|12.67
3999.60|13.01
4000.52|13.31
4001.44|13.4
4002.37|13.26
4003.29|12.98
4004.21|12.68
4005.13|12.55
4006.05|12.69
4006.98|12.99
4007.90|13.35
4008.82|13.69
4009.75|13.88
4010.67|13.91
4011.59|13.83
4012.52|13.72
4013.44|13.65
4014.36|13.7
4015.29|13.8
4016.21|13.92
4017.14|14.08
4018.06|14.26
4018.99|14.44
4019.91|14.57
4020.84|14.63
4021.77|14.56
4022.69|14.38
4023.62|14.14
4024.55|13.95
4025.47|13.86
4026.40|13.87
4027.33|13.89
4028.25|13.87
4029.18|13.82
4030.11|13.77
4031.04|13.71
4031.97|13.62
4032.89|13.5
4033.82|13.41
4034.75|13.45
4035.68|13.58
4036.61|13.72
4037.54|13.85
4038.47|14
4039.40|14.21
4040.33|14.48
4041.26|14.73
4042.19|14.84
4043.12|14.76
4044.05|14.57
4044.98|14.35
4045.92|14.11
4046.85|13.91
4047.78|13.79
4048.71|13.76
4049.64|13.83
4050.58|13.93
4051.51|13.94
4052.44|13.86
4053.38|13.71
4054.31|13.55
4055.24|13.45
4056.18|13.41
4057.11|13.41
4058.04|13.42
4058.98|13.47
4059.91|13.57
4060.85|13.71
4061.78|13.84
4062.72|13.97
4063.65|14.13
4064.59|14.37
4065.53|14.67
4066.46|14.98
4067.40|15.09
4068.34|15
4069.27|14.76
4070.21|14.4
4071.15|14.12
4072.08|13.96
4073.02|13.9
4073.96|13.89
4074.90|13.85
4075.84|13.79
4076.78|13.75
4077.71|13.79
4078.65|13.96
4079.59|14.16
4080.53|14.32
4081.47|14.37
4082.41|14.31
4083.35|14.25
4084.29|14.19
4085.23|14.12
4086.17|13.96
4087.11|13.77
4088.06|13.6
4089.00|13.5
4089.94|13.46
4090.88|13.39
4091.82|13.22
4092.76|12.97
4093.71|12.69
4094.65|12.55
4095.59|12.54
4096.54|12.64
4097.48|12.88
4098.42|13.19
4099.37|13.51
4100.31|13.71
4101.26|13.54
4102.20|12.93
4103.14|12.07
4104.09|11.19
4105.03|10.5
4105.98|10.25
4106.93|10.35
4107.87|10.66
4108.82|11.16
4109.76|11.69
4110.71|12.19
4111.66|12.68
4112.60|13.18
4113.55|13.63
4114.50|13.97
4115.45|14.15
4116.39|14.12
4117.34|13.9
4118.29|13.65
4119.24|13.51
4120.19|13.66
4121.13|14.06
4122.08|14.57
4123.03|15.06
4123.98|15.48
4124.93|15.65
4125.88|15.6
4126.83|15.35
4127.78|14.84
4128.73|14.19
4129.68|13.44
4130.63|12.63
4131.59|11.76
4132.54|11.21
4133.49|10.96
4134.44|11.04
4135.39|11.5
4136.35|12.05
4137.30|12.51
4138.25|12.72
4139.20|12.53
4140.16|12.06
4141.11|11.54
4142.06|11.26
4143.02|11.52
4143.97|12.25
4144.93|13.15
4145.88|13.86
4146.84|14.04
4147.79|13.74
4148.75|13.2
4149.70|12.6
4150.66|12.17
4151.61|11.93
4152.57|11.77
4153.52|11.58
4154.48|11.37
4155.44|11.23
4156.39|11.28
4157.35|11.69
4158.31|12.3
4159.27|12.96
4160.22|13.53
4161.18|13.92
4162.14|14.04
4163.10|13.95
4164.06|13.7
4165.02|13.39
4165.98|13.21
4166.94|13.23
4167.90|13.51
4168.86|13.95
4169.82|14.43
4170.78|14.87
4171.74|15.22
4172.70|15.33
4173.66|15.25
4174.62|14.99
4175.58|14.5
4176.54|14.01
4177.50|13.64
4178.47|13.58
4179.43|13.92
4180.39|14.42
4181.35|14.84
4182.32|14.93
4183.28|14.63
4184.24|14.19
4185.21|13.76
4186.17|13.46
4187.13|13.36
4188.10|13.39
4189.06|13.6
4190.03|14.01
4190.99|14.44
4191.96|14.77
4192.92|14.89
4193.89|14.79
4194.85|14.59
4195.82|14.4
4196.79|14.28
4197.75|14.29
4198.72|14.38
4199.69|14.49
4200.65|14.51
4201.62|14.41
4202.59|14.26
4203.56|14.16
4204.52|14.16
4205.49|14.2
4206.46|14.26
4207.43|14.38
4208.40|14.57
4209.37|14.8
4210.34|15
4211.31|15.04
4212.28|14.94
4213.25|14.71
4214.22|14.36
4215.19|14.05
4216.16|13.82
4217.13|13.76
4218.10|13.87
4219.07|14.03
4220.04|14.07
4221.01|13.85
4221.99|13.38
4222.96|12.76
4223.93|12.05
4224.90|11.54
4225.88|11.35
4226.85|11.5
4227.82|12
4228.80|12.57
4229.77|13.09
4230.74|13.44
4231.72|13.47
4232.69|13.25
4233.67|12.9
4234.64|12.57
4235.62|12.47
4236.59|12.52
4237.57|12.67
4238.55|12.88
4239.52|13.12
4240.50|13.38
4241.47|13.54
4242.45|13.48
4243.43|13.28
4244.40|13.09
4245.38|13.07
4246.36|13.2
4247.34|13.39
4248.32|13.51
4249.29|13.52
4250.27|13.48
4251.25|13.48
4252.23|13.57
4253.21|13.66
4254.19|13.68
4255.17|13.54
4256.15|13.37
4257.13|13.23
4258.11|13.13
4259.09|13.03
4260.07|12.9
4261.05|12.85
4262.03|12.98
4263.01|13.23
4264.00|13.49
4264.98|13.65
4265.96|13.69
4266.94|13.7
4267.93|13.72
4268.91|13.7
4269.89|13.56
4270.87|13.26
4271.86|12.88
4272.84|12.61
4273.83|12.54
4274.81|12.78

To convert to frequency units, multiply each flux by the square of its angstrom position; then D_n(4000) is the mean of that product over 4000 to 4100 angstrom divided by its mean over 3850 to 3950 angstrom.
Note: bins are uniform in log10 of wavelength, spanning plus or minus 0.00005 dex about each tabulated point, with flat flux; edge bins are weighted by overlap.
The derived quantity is 1.3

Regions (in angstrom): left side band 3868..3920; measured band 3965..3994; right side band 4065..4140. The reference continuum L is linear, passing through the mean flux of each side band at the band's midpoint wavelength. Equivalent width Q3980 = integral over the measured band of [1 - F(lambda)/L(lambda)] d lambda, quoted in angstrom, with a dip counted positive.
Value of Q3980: 3.3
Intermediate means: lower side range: 12.2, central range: 11.2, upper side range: 13.4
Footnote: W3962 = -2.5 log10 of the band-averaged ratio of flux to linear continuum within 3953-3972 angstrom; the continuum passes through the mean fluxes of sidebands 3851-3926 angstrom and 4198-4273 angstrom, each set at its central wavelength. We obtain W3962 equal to 0.20 mag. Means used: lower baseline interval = 12.3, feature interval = 10.4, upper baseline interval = 13.5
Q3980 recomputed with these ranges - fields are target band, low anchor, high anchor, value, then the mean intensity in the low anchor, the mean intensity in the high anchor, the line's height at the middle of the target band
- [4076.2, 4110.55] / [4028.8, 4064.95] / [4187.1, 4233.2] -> 2.2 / 13.9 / 13.9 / 13.9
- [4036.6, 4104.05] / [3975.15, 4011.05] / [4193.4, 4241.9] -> -4.2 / 12.7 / 13.7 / 13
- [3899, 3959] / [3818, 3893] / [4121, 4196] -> 0.6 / 11.2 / 13.5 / 11.8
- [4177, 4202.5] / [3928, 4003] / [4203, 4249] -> -2.1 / 11.3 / 13.4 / 13.1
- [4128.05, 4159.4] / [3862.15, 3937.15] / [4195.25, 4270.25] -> 1.9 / 11.8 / 13.5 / 13.1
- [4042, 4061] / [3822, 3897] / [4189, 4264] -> -2.1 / 11.3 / 13.6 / 12.5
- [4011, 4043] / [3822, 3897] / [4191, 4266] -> -4.4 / 11.3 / 13.6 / 12.3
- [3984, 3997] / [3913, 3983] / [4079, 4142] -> -1.6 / 11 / 13.1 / 11.5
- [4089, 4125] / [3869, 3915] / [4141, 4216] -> 1.0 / 12.1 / 13.8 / 13.4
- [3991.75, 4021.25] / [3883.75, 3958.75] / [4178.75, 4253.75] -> -2.7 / 11.6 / 13.7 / 12.2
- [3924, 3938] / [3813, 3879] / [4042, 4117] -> 2.2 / 11.1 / 13.5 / 12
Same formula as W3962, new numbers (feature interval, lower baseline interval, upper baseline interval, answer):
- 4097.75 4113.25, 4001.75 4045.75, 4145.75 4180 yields 0.13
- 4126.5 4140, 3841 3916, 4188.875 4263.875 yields 0.05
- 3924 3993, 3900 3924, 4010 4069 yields 0.17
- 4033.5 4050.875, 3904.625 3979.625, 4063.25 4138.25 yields -0.12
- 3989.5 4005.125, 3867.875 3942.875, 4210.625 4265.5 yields -0.06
